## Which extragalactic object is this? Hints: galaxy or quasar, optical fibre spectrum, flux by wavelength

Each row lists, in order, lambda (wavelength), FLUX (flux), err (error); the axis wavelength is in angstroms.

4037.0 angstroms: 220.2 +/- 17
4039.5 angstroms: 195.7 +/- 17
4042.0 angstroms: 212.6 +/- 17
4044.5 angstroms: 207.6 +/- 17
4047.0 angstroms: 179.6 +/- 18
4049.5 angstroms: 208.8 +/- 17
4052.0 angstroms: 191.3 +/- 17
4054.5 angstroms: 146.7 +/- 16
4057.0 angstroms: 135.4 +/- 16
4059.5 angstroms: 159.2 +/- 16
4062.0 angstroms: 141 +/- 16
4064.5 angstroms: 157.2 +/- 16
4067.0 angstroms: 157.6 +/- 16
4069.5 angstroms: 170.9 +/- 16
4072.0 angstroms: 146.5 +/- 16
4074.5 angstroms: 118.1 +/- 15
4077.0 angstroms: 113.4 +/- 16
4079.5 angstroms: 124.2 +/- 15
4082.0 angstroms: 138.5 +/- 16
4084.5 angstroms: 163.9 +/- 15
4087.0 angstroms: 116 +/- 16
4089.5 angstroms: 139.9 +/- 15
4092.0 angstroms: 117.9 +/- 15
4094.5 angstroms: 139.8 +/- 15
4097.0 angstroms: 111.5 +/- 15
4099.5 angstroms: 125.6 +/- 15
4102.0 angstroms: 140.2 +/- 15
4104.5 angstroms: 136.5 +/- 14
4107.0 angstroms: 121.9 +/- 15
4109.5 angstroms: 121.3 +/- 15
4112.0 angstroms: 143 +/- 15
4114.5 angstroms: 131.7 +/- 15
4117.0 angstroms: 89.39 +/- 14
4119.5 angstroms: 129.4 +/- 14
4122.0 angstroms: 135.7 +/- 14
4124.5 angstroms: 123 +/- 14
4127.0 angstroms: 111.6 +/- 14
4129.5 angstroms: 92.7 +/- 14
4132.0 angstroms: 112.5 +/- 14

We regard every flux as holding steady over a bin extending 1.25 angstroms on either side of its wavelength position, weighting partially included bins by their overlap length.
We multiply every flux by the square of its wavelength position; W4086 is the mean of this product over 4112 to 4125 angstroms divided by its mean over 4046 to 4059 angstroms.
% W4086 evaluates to 0.75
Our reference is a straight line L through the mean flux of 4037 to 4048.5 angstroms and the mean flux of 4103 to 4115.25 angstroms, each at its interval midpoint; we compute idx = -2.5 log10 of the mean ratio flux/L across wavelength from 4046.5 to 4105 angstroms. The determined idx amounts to 0.15 mag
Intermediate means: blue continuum 201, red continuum 131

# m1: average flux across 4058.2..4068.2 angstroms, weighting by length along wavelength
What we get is 154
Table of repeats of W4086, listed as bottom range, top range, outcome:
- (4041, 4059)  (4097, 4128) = 0.71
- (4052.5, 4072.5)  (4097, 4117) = 0.85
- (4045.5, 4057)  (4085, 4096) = 0.75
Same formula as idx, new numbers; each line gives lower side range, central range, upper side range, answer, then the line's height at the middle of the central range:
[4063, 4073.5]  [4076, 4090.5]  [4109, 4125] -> 0.108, 147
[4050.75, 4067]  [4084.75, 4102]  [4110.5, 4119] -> 0.052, 135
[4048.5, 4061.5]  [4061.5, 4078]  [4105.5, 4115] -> 0.089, 156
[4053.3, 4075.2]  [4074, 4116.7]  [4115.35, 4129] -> 0.020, 132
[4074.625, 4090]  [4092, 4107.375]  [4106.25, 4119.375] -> -0.023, 126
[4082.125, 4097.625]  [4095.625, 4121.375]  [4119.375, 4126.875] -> 0.034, 129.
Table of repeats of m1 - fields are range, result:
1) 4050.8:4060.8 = 158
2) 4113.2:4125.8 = 122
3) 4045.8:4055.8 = 181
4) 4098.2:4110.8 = 129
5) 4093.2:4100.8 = 126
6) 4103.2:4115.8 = 131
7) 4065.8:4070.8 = 164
